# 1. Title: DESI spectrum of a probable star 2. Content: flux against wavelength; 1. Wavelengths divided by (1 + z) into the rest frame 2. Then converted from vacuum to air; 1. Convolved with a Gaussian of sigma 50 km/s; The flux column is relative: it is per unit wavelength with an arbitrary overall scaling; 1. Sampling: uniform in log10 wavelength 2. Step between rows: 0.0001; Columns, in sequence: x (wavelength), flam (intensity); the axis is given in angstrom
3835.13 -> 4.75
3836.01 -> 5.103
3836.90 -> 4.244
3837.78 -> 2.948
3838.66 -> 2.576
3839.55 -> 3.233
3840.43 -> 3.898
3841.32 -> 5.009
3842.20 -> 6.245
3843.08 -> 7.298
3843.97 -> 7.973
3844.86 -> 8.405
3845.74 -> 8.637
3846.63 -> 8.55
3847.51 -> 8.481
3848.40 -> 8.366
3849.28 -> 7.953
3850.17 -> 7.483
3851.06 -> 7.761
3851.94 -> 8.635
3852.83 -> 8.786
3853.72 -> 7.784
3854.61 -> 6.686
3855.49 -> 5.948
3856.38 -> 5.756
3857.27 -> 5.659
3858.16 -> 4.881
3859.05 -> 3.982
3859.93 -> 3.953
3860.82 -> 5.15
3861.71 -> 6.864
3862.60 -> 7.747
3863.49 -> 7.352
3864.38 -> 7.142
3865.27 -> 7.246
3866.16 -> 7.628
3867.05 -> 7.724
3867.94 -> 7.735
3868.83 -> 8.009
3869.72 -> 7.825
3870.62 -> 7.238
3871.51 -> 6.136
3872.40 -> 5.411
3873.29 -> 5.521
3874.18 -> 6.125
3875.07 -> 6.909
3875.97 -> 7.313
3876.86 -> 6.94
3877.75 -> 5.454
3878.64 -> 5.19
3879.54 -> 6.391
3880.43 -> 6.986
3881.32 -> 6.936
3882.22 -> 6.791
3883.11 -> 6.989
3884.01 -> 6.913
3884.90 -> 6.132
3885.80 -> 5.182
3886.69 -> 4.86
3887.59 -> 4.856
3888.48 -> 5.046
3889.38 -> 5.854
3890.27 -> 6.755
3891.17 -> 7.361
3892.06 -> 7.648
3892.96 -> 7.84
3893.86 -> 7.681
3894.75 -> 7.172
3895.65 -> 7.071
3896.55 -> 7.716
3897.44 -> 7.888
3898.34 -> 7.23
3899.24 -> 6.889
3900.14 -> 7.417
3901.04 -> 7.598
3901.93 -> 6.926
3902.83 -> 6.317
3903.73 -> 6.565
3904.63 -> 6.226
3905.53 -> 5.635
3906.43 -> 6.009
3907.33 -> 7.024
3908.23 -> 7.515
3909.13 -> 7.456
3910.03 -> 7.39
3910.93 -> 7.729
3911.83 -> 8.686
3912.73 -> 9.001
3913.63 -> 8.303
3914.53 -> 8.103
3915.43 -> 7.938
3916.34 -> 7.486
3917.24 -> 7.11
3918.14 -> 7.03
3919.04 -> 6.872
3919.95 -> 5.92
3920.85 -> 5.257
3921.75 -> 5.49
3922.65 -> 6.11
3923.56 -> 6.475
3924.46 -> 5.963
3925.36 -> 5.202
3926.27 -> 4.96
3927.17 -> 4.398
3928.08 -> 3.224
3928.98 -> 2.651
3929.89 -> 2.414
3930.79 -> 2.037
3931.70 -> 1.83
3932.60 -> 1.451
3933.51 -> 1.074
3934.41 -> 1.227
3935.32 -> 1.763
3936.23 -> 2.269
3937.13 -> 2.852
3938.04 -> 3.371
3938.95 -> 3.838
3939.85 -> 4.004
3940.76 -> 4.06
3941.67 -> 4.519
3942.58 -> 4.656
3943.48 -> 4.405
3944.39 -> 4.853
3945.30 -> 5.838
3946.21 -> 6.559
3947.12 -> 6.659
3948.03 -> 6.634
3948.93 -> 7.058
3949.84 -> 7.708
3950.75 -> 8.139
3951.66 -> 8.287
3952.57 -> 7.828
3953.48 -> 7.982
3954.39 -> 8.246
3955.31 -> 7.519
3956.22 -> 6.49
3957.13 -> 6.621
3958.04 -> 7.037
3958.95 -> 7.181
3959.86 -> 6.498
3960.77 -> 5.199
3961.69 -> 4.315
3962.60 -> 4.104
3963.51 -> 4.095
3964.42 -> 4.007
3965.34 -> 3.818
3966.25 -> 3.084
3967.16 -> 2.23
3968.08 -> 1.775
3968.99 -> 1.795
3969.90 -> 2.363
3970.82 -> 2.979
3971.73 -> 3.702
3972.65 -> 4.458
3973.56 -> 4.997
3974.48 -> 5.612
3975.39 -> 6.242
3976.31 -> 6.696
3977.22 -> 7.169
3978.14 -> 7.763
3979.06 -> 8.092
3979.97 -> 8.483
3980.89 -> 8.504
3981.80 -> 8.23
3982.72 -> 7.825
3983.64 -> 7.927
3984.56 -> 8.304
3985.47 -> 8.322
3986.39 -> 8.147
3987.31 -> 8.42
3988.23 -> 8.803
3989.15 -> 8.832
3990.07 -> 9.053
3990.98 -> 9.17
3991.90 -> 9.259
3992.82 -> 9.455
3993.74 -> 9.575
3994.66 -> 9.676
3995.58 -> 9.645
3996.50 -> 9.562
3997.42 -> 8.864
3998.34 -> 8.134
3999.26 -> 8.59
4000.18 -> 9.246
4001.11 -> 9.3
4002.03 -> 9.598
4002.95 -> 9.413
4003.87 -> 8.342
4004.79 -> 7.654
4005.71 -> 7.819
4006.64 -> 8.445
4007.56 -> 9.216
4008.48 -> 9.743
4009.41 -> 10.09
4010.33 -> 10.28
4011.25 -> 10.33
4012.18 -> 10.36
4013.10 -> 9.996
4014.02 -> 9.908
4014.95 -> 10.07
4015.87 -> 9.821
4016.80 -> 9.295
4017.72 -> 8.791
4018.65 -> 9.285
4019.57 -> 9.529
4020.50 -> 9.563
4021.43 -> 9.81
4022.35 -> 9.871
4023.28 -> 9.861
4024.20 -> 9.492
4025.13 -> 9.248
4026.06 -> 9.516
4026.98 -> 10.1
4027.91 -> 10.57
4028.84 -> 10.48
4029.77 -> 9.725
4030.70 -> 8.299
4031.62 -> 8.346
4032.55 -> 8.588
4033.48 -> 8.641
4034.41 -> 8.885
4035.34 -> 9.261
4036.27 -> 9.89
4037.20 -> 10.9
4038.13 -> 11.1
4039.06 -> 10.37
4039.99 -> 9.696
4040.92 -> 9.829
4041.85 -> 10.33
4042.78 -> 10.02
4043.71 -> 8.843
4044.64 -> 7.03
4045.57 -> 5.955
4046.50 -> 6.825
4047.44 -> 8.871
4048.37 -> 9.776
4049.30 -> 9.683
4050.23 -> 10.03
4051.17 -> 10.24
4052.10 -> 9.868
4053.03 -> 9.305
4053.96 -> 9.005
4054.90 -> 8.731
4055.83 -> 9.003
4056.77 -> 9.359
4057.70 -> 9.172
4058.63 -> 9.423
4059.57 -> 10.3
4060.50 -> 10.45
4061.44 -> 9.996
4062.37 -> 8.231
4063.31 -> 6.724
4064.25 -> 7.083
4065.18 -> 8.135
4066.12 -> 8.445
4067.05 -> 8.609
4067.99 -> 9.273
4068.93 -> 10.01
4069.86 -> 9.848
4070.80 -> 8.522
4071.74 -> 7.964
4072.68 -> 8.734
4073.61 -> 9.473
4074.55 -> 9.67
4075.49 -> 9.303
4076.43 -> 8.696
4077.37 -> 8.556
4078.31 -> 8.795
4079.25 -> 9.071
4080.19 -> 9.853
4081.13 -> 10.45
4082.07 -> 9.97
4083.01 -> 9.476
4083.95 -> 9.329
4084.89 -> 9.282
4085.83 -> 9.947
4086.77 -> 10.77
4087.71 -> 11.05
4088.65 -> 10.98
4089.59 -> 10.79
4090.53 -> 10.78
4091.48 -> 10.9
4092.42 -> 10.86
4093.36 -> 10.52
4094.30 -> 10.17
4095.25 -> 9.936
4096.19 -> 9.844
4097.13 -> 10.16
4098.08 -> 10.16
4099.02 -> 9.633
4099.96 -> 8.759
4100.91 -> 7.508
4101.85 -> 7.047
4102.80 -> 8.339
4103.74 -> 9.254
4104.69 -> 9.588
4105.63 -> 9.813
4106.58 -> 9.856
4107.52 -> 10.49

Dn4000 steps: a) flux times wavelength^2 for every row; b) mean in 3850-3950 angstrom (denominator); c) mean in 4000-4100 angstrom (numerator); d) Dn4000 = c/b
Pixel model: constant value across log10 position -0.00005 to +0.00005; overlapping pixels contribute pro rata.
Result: 1.68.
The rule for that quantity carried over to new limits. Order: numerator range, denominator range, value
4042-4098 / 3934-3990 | 1.71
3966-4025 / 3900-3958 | 1.46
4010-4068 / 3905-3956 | 1.76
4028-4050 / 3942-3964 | 1.50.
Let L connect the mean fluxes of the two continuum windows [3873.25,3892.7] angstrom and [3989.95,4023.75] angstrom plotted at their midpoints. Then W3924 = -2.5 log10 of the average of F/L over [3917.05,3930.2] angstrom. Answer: 0.35 mag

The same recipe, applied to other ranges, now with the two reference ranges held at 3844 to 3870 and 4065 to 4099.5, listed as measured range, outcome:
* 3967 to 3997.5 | 0.20 mag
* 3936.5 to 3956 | 0.35 mag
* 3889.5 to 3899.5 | 0.04 mag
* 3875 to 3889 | 0.21 mag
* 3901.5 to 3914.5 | 0.08 mag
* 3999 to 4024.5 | -0.06 mag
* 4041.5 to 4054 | 0.04 mag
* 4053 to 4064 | 0.04 mag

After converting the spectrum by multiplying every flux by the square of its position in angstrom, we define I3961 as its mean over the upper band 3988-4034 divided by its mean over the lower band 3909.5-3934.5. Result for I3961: 1.79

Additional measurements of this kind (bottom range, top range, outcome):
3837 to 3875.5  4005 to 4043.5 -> 1.59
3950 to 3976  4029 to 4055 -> 1.83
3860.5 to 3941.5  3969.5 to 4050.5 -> 1.53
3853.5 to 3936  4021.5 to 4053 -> 1.64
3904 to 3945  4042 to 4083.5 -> 1.88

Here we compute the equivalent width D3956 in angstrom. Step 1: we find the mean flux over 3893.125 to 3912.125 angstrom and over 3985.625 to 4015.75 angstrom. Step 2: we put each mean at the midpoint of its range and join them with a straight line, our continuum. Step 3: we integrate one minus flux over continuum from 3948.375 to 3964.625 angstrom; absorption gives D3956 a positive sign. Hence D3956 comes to 3.3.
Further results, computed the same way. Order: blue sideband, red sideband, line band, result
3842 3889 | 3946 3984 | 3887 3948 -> 6.5 angstrom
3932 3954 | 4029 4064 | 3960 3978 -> 5.2 angstrom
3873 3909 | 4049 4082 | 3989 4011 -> -2.5 angstrom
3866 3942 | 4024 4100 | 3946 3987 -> 6.6 angstrom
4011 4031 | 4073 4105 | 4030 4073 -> 2.7 angstrom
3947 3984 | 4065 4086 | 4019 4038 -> -4.2 angstrom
